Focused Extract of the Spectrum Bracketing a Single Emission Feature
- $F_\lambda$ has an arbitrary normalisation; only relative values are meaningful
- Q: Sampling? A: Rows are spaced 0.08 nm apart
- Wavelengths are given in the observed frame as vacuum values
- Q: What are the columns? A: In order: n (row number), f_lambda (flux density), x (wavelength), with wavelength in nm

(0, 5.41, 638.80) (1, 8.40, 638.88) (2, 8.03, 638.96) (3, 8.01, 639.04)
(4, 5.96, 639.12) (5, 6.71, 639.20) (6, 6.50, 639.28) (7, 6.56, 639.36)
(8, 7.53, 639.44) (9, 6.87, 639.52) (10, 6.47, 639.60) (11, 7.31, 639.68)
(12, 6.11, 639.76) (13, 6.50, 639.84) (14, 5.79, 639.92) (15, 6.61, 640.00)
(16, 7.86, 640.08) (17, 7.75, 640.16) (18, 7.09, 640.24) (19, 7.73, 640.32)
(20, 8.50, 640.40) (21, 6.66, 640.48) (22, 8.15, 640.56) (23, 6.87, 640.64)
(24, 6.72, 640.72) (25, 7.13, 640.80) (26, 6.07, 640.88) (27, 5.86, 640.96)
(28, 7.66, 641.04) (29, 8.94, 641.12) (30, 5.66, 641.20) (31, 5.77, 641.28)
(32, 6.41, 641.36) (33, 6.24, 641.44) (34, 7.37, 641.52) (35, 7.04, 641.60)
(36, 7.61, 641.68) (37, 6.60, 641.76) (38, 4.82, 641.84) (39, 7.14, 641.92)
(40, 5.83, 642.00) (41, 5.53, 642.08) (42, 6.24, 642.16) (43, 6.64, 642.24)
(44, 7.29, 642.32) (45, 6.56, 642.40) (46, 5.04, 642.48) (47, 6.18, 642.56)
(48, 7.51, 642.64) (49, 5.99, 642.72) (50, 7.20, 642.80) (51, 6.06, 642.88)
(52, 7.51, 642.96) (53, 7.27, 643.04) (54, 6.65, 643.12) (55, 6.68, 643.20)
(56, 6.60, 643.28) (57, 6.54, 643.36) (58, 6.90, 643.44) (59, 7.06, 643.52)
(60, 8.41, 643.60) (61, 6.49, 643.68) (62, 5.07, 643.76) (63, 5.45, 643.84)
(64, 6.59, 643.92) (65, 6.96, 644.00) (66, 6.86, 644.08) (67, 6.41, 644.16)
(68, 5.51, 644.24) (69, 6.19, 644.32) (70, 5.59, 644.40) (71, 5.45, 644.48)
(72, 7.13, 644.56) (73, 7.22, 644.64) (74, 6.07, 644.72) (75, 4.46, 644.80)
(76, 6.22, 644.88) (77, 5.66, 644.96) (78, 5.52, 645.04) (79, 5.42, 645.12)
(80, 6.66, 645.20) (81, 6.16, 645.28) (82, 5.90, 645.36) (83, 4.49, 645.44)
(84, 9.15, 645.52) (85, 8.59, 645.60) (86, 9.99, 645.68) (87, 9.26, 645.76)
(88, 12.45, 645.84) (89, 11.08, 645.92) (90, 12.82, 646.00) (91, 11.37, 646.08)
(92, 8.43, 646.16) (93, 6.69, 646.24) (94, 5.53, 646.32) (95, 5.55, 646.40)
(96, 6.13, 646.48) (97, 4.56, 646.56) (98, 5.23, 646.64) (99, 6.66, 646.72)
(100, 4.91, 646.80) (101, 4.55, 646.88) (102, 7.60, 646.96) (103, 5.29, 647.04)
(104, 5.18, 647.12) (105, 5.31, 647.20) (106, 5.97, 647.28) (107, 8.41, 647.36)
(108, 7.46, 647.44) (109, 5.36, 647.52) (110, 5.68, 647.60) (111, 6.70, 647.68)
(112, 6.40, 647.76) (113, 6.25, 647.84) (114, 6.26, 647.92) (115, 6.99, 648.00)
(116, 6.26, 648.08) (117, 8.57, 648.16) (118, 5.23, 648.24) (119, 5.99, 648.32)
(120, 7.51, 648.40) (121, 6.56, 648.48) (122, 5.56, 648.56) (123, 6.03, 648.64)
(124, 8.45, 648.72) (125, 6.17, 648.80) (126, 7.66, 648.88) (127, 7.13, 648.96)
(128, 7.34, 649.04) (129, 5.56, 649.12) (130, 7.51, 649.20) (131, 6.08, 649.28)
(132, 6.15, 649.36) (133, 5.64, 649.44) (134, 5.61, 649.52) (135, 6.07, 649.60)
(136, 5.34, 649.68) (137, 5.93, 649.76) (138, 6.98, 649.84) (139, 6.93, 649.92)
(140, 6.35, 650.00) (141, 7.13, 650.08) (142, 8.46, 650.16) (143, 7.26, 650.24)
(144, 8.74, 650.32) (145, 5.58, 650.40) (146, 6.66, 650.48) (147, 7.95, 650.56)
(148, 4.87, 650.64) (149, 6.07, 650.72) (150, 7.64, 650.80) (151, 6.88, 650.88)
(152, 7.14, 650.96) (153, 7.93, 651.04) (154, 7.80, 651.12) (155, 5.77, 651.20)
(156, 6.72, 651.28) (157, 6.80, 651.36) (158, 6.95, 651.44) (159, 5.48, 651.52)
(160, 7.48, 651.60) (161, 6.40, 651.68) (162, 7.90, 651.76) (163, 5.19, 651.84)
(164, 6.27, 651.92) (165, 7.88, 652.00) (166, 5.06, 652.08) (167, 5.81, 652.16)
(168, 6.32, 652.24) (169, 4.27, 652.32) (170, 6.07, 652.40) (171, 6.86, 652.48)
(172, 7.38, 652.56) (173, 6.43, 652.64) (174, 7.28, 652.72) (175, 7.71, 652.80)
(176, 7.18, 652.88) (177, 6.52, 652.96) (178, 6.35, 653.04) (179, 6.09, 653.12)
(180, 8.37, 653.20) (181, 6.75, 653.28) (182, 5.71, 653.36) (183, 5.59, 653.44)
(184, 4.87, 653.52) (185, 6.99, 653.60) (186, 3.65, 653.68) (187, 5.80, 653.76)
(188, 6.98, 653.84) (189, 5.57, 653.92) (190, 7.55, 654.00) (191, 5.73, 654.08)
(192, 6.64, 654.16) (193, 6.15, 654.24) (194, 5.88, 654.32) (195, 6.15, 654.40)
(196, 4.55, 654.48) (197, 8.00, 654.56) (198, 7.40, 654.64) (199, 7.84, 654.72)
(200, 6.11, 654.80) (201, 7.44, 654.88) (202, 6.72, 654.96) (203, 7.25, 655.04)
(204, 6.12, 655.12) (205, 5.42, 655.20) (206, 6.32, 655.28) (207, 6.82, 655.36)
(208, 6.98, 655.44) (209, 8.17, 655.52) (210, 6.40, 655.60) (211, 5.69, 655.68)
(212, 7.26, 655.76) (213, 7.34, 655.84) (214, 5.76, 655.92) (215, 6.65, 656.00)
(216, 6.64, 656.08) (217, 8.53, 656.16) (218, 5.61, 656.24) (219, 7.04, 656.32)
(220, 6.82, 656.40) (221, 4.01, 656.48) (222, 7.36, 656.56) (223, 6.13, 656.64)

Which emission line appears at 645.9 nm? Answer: Hbeta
